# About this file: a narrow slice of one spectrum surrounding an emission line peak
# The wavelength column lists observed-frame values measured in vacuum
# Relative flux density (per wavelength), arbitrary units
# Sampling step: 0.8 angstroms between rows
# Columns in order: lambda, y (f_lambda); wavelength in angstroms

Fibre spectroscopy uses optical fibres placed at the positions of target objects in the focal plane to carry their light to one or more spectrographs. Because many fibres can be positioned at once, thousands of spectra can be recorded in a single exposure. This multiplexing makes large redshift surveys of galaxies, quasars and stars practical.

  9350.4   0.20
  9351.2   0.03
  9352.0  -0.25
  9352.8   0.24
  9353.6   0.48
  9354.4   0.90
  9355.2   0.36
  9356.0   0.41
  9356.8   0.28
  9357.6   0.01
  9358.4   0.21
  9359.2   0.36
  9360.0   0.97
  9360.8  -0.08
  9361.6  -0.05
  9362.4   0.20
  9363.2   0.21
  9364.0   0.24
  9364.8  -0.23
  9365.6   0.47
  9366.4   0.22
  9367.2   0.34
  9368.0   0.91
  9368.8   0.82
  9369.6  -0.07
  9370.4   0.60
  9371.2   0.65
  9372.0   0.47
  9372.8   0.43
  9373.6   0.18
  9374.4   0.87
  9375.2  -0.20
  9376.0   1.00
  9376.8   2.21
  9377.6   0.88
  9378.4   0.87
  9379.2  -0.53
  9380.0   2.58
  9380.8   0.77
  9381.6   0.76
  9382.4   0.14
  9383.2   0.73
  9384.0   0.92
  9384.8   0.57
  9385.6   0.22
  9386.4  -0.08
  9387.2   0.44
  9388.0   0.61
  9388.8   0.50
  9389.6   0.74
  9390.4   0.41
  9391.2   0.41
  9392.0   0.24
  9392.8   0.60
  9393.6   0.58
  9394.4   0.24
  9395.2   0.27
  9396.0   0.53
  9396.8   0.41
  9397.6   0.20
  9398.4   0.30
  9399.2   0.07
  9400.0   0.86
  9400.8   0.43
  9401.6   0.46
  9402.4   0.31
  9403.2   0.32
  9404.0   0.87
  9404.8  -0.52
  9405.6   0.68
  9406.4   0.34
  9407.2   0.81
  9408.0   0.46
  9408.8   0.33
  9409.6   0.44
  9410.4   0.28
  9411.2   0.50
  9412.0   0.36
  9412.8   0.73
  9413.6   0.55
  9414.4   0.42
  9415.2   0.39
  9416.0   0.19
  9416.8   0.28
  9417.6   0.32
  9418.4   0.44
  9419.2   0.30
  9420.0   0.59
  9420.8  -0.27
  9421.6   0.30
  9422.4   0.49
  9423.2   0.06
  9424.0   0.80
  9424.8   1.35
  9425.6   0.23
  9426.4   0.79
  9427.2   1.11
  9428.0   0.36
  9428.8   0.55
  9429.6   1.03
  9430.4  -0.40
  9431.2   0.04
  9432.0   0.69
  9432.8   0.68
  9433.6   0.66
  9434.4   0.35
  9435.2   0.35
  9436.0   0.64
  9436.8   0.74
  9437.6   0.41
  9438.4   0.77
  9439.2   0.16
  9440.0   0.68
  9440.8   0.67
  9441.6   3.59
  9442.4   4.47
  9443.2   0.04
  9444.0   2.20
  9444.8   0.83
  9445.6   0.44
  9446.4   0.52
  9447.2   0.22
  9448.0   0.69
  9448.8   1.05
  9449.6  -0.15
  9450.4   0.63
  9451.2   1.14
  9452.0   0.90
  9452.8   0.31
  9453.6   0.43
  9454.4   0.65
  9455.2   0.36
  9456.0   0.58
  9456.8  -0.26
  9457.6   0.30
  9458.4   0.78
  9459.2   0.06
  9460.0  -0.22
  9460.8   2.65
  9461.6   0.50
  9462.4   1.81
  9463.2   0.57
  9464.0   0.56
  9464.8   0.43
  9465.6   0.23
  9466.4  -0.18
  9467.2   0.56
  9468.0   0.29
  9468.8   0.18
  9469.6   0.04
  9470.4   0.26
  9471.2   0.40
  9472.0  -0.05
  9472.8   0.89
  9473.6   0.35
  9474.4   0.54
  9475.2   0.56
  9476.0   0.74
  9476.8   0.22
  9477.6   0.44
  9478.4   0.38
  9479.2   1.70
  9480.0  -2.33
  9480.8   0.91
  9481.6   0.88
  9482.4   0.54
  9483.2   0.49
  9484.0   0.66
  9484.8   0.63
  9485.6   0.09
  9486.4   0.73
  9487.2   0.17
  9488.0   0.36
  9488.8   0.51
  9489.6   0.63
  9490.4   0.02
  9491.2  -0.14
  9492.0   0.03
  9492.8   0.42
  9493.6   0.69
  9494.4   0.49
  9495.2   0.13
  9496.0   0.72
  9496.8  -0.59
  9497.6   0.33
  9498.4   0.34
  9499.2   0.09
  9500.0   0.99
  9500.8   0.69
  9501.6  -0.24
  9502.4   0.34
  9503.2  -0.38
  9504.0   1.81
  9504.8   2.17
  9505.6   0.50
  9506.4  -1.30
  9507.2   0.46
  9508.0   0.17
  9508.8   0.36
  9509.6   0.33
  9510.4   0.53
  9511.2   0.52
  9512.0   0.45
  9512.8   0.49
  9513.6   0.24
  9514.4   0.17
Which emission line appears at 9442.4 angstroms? Mg II 2798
